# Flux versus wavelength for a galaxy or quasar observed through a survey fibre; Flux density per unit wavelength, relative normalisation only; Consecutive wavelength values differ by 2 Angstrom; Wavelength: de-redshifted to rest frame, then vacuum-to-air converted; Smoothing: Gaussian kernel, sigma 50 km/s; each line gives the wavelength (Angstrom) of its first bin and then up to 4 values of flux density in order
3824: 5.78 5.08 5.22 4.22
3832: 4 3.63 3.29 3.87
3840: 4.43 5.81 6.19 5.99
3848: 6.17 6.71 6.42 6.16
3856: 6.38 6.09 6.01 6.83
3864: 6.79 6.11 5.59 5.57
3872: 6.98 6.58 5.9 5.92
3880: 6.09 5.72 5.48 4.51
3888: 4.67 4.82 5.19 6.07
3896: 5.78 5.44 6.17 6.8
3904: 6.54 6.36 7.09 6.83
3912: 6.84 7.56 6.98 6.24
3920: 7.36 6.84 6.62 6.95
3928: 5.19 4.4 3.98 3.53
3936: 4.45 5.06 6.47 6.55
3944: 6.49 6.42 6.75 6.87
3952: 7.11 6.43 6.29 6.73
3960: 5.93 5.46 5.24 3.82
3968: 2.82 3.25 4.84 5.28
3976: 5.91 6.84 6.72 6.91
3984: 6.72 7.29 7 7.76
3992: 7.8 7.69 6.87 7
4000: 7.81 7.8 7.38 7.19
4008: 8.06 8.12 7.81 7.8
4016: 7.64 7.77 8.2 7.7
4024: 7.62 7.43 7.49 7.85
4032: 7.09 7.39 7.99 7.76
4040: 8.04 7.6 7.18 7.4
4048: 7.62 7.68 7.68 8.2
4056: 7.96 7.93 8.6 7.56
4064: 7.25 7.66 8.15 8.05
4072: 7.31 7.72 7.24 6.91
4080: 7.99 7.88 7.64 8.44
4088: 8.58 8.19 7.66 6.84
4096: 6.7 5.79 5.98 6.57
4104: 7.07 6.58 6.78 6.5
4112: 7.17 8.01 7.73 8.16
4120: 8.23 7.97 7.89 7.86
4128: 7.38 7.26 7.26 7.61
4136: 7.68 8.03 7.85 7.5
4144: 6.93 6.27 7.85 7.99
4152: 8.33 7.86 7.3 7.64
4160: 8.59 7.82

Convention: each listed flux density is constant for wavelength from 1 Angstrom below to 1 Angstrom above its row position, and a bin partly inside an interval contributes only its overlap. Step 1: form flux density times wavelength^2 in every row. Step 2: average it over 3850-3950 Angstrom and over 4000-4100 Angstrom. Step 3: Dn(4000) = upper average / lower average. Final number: 1.4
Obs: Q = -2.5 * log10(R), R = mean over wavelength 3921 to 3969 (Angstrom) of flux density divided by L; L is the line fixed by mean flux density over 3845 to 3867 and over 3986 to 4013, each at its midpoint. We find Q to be 0.24 mag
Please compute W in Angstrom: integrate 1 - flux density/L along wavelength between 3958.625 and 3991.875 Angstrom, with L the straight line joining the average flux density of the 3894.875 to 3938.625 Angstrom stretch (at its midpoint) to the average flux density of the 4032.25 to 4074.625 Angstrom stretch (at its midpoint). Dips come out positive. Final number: 4.8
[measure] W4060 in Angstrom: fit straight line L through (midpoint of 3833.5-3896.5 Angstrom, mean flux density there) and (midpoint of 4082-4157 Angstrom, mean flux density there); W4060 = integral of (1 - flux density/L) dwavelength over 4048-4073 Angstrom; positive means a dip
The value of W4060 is -2.8 Angstrom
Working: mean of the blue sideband 5.7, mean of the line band 7.83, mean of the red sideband 7.45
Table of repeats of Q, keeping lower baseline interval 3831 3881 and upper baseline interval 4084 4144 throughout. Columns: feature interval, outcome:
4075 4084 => -0.05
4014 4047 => -0.11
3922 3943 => 0.16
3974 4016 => -0.10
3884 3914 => 0.01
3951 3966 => 0.07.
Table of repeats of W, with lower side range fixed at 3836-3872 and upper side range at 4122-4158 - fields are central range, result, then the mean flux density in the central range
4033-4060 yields -2.75 Angstrom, 7.76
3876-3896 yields 2.17 Angstrom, 5.43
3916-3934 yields 1.27 Angstrom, 5.87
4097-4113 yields 1.80 Angstrom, 6.55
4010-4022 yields -1.74 Angstrom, 7.85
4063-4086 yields -1.43 Angstrom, 7.65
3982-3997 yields -1.29 Angstrom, 7.28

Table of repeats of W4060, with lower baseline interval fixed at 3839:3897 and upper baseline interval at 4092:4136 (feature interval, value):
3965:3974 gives 3.61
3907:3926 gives -2.38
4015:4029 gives -2.01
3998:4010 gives -1.81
